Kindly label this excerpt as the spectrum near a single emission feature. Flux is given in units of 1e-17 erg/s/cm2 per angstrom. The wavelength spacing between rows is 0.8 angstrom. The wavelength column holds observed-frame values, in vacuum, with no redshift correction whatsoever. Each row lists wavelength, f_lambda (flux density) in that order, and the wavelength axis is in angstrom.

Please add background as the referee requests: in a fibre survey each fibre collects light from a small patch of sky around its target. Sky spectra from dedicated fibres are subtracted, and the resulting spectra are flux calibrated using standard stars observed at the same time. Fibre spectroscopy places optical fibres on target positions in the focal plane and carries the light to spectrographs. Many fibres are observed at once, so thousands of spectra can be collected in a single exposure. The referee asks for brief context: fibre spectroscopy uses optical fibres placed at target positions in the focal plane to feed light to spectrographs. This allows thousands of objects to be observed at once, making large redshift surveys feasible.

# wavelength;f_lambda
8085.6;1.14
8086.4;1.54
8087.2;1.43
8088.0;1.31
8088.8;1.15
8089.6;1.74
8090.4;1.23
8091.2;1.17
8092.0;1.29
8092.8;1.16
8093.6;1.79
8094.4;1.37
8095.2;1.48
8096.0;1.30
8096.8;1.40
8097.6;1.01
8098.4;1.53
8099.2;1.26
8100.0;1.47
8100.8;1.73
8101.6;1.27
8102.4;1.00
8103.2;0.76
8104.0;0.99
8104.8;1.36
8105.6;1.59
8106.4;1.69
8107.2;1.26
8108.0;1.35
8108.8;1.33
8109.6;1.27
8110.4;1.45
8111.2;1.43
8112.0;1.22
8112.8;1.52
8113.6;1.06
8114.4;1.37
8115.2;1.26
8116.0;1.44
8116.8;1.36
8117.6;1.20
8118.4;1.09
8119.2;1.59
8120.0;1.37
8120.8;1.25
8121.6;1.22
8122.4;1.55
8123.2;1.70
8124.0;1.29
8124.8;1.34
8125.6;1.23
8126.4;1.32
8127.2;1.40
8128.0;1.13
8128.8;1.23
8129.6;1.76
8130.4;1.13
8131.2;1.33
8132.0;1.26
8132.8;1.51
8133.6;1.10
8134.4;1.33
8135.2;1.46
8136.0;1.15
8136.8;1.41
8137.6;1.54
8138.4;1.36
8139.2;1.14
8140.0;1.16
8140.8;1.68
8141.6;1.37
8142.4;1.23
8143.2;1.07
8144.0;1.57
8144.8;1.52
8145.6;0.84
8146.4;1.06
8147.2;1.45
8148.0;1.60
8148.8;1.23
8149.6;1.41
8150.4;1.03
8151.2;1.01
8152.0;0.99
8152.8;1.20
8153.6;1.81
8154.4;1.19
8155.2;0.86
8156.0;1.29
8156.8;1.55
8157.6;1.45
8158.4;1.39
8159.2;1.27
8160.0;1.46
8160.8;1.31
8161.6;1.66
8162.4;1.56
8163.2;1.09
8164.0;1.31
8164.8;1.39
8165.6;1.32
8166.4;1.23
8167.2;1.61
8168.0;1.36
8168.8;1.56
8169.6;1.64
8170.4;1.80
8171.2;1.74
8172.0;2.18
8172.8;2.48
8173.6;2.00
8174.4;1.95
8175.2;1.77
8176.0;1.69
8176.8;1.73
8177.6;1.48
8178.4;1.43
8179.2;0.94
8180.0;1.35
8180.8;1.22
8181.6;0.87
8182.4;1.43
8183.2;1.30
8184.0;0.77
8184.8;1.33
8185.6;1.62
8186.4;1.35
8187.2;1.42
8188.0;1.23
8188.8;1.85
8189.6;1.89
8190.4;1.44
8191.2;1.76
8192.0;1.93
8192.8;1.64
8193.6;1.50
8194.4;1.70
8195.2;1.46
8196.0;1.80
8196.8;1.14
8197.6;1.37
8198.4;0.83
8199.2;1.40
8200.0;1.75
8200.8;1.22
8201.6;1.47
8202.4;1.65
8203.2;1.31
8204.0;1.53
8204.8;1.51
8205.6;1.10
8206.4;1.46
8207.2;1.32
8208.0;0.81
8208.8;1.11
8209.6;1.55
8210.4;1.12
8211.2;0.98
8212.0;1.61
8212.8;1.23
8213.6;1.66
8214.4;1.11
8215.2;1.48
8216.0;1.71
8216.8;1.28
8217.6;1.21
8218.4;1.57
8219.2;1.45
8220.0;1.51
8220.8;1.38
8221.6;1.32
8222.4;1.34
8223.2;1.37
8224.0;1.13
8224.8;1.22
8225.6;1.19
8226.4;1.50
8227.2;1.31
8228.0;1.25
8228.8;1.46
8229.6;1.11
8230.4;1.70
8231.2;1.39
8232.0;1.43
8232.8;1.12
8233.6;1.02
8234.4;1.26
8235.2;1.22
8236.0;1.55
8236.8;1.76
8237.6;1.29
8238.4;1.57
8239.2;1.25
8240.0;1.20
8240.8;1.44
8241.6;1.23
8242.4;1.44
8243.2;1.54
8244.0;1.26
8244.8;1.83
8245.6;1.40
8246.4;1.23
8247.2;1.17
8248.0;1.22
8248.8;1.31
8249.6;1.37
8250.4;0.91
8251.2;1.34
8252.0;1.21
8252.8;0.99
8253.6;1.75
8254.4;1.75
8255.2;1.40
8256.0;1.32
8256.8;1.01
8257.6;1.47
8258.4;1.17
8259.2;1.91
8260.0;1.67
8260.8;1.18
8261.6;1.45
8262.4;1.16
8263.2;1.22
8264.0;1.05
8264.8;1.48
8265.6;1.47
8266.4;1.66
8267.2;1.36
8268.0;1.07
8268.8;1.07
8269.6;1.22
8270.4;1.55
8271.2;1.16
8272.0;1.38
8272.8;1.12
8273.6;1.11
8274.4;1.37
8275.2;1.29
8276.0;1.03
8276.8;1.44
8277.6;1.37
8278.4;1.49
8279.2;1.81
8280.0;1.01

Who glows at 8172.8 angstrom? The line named [S II]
